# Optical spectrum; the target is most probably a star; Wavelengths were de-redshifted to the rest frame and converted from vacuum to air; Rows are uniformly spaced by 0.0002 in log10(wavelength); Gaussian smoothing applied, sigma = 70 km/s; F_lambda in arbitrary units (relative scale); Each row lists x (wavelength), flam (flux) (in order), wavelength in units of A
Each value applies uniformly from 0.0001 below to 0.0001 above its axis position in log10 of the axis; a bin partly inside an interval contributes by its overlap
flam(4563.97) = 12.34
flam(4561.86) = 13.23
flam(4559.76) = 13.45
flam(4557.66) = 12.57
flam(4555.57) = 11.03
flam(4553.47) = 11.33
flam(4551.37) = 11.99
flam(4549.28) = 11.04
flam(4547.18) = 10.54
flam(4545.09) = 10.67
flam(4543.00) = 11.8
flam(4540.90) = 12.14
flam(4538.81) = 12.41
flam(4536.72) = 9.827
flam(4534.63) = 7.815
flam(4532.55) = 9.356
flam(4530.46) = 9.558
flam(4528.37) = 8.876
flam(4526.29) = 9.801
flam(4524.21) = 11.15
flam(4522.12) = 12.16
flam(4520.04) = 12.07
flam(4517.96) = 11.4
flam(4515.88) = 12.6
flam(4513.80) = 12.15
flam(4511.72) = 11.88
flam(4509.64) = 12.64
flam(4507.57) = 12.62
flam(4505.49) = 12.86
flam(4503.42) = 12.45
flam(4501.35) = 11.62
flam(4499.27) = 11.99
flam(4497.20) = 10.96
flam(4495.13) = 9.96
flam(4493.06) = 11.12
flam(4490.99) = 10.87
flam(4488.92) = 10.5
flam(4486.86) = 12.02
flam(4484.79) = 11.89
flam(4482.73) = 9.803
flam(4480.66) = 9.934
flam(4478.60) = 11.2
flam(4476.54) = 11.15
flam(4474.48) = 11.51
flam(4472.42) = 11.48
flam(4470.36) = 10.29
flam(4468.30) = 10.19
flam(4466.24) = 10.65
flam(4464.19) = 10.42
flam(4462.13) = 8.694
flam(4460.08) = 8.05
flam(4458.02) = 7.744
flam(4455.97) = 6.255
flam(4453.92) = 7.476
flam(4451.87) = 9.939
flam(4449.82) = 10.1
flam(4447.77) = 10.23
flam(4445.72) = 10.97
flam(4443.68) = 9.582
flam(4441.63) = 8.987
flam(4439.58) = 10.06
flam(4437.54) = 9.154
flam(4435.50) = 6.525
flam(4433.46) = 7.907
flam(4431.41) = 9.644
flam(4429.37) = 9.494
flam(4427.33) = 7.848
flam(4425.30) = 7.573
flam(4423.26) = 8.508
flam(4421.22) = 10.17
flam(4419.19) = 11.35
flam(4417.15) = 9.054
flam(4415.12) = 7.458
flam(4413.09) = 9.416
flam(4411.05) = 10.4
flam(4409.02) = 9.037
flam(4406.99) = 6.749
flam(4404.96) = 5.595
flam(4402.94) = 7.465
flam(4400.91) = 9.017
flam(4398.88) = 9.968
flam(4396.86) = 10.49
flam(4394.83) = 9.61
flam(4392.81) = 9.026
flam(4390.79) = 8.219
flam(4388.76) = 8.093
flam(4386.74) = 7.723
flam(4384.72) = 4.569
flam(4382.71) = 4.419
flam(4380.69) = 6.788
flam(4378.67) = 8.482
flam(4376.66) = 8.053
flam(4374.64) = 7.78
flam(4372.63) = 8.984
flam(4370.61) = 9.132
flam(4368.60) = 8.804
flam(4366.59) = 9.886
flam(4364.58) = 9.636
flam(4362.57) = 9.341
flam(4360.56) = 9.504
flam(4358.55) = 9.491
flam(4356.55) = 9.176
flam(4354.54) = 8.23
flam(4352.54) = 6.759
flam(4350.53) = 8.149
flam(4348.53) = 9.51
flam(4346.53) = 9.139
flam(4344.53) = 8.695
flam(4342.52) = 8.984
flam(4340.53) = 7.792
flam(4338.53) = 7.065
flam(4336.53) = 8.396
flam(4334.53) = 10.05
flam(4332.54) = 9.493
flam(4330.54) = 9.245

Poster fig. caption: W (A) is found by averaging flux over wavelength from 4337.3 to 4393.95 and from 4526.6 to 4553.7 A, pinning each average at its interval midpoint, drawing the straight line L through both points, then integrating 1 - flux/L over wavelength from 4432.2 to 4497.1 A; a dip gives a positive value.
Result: -1.93 A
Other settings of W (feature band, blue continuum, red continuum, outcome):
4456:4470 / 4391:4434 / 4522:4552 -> 0.6 A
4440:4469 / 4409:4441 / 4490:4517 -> 2.3 A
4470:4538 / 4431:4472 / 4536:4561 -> -4.1 A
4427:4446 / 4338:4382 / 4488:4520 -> 2.4 A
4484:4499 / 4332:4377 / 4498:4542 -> -0.3 A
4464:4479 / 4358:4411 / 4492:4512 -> 0.0 A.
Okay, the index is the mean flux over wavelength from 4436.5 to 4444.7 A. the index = 9.44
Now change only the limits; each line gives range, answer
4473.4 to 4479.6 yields 11.3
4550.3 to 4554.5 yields 11.7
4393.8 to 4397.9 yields 10.1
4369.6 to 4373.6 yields 9.05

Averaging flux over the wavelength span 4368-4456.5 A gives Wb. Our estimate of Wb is 8.56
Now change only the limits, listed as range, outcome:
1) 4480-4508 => 11.3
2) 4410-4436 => 8.92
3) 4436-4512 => 10.4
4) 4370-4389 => 7.34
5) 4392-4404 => 9.25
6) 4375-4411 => 7.91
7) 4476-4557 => 11.2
